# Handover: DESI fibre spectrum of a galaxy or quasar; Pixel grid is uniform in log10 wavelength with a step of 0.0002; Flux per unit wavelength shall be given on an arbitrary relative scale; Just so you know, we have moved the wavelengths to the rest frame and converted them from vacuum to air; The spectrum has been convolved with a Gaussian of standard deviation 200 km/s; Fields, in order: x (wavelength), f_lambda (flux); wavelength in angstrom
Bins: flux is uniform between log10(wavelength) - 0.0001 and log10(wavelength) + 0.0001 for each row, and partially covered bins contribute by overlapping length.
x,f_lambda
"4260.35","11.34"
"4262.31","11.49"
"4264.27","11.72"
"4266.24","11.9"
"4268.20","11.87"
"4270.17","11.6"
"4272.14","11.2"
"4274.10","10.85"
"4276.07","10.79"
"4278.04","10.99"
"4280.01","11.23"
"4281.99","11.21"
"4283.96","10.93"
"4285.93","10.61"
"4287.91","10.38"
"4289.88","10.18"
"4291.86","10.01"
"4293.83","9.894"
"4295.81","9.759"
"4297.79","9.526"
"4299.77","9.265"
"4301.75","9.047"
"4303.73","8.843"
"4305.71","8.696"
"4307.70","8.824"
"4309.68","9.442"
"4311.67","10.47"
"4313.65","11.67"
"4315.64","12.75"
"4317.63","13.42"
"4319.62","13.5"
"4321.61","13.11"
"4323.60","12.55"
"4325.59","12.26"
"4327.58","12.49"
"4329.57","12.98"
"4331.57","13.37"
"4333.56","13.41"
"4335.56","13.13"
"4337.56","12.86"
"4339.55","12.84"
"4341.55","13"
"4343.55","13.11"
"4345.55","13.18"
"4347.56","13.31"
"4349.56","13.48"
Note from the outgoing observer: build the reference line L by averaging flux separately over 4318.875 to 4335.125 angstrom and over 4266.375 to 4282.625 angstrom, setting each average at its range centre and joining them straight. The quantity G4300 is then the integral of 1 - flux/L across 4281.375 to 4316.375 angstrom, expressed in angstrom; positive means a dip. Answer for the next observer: 5.8 angstrom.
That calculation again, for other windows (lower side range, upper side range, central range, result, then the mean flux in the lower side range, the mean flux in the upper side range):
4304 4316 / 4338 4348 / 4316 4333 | -2.4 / 10.1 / 13.1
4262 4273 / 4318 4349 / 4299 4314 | 3.6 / 11.6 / 13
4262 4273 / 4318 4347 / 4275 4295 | 2.3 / 11.6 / 13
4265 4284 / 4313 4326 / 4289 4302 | 2.5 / 11.3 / 12.8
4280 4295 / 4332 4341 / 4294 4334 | 2.5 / 10.5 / 13.1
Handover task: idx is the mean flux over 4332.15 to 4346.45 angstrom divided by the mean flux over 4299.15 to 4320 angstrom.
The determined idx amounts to 1.2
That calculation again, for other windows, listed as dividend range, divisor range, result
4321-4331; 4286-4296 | 1.25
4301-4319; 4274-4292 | 0.97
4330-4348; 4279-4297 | 1.25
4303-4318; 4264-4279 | 0.92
